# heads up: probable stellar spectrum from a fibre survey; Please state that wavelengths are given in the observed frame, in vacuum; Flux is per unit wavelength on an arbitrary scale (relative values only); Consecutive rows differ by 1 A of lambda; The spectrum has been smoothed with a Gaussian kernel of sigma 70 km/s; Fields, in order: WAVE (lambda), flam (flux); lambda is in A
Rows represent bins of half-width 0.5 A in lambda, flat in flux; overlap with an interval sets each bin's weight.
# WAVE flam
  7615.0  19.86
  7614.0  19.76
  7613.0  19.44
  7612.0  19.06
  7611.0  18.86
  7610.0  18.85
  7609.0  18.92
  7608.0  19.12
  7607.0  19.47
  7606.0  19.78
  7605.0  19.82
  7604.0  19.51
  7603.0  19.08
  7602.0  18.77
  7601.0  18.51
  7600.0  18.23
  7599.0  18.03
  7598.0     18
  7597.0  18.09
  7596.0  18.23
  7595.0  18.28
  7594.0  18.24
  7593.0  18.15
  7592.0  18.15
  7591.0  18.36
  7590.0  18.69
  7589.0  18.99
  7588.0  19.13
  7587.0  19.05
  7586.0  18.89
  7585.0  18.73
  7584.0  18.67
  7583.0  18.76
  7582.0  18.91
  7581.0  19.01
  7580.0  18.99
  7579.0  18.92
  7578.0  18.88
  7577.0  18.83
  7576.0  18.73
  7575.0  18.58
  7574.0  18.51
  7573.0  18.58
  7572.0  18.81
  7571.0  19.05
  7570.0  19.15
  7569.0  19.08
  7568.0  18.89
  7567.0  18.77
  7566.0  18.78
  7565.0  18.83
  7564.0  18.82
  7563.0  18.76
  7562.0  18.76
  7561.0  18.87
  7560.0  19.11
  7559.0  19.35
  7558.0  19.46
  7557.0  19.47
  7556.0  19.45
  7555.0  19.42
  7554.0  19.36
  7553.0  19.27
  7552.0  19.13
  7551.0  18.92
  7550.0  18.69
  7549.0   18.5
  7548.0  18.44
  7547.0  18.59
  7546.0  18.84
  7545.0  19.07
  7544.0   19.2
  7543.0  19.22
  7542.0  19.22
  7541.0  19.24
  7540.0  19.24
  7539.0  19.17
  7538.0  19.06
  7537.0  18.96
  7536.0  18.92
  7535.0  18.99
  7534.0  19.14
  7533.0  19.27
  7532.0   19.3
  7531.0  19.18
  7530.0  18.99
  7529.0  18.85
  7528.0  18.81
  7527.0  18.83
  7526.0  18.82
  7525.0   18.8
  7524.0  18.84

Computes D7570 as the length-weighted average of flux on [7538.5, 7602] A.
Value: 18.8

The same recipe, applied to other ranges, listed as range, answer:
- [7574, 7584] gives 18.8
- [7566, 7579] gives 18.8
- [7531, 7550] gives 19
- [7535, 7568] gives 19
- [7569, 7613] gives 18.8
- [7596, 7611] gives 18.8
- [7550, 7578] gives 19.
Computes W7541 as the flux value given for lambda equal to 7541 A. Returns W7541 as 19.24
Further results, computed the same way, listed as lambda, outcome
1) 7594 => 18.24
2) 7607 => 19.47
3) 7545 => 19.07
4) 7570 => 19.15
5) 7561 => 18.87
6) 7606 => 19.78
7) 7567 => 18.77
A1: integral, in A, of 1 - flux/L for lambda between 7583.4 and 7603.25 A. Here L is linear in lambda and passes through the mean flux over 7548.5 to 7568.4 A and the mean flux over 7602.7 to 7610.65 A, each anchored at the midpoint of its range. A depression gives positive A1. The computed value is 0.8 A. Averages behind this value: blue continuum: 19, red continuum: 19.3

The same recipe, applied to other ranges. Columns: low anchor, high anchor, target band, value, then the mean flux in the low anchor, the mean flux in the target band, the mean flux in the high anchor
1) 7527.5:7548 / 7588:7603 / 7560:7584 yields -0.24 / 19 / 18.8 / 18.4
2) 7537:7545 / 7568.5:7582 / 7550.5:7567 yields -0.08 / 19.2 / 19.1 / 18.9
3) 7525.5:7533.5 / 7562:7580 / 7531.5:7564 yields -0.25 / 19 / 19.1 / 18.8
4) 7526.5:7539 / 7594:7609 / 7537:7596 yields 0.03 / 19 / 18.9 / 18.8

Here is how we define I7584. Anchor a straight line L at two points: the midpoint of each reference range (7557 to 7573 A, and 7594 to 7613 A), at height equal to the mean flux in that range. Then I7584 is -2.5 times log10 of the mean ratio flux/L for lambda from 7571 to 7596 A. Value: 0.011 mag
